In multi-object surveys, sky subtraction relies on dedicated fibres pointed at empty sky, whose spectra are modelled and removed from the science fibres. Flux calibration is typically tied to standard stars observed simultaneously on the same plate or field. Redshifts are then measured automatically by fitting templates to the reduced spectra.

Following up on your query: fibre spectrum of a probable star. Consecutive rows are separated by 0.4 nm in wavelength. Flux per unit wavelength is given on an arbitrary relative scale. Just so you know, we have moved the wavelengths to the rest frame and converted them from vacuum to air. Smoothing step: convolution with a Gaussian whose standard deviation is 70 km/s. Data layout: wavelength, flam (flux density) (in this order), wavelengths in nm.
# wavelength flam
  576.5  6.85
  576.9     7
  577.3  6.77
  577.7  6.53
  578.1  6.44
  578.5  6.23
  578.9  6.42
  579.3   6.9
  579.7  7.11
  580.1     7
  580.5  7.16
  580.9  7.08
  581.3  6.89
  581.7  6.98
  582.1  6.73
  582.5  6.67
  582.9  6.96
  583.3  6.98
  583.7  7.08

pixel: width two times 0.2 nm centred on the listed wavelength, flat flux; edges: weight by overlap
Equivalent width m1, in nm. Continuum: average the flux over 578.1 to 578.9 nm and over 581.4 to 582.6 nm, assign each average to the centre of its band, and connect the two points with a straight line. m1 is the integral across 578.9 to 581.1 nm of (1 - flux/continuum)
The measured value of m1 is -0.15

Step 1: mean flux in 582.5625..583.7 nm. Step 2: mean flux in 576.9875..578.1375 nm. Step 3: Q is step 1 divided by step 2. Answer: 1.05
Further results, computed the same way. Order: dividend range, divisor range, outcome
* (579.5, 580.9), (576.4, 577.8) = 1.04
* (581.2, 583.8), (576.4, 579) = 1.04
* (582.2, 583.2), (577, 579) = 1.05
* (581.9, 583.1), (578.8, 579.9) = 0.99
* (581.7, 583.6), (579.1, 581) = 0.97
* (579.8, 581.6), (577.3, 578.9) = 1.09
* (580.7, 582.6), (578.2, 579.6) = 1.05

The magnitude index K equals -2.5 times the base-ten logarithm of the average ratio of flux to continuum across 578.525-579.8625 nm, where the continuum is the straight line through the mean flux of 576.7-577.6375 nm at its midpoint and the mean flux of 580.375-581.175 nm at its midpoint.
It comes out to 0.04 mag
